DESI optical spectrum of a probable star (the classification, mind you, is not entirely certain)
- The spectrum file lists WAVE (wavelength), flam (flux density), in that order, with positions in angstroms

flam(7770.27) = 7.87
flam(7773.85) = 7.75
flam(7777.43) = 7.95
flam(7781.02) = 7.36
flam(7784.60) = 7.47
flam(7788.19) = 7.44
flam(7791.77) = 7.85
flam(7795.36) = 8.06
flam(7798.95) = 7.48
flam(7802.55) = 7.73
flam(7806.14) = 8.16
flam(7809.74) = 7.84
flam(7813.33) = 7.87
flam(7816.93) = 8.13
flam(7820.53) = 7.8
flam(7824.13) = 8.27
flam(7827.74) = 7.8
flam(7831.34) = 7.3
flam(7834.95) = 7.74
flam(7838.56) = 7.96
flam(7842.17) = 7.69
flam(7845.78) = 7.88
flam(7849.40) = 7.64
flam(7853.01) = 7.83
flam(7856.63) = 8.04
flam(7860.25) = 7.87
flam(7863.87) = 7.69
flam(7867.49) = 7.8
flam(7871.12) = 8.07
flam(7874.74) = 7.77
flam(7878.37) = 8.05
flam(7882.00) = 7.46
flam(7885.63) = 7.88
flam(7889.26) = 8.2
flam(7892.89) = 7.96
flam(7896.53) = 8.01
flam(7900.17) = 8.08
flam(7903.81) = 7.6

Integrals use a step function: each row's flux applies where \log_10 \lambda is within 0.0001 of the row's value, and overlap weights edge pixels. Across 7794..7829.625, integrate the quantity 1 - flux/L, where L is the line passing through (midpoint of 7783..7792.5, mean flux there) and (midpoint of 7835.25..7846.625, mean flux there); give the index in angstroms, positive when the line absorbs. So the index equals -1.1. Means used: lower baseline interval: 7.56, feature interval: 7.91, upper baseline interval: 7.83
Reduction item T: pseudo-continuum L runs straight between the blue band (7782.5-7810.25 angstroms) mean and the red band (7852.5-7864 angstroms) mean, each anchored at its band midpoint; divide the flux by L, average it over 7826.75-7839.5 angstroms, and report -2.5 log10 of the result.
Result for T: 0.021 mag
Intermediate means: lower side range 7.75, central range 7.68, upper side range 7.88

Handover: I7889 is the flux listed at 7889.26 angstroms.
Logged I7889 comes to 8.2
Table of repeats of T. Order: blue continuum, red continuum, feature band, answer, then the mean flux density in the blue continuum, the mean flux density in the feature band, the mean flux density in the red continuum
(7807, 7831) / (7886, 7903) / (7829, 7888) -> 0.024 mag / 7.92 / 7.8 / 8.02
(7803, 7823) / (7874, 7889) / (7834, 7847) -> 0.012 mag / 7.96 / 7.82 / 7.83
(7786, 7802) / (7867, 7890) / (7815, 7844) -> -0.008 mag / 7.7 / 7.84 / 7.88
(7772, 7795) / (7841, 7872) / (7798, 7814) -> -0.016 mag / 7.66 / 7.83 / 7.83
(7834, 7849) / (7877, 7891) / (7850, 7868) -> 0.000 mag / 7.8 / 7.84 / 7.89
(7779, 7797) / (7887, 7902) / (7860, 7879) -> 0.013 mag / 7.64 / 7.86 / 8.06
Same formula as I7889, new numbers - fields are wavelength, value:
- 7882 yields 7.46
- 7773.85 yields 7.75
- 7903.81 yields 7.6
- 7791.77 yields 7.85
